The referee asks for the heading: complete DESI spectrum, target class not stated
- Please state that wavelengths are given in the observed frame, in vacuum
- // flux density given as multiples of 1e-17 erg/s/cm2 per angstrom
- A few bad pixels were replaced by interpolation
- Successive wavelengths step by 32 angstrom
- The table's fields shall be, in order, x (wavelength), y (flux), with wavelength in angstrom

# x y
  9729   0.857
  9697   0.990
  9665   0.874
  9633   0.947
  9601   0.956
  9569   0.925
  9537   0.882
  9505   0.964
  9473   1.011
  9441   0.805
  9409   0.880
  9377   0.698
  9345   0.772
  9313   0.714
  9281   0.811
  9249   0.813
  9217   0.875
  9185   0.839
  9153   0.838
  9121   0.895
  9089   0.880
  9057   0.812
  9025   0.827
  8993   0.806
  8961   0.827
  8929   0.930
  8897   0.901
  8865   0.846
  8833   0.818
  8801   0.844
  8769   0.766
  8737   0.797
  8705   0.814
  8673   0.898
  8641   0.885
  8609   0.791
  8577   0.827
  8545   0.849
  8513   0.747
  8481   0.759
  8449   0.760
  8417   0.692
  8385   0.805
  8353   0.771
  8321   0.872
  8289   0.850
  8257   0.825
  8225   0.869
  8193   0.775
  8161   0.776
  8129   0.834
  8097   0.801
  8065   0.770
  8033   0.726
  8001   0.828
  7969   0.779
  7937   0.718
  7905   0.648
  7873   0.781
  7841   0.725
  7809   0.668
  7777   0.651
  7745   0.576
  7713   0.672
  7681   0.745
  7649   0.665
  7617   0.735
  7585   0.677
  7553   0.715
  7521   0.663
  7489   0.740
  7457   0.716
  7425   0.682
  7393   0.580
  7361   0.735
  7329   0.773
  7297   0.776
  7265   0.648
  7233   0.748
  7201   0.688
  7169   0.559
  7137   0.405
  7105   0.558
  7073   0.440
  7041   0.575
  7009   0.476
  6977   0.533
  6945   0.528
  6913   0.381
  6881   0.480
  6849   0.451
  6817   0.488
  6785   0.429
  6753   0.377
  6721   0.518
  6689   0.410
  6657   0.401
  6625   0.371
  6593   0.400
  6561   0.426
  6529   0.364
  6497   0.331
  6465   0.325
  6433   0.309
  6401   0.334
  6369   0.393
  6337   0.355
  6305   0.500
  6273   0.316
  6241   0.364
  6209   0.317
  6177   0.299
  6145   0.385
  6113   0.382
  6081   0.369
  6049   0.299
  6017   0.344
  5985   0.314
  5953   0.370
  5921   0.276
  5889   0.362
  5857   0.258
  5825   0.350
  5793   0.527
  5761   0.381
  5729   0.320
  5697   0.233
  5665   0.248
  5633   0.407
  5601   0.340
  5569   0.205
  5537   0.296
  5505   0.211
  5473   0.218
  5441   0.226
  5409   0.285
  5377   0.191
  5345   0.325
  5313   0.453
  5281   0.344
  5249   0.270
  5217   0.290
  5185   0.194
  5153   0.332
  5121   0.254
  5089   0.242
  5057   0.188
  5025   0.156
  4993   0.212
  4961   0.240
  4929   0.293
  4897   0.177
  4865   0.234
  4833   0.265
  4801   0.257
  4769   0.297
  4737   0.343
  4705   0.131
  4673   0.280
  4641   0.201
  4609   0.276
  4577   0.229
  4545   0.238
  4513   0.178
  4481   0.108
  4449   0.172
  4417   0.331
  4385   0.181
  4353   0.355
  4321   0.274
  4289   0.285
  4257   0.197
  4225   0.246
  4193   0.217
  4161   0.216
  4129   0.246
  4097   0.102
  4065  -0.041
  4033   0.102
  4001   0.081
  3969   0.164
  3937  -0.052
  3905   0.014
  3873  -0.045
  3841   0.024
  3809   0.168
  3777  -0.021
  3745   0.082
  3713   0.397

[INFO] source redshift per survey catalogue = 0.799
